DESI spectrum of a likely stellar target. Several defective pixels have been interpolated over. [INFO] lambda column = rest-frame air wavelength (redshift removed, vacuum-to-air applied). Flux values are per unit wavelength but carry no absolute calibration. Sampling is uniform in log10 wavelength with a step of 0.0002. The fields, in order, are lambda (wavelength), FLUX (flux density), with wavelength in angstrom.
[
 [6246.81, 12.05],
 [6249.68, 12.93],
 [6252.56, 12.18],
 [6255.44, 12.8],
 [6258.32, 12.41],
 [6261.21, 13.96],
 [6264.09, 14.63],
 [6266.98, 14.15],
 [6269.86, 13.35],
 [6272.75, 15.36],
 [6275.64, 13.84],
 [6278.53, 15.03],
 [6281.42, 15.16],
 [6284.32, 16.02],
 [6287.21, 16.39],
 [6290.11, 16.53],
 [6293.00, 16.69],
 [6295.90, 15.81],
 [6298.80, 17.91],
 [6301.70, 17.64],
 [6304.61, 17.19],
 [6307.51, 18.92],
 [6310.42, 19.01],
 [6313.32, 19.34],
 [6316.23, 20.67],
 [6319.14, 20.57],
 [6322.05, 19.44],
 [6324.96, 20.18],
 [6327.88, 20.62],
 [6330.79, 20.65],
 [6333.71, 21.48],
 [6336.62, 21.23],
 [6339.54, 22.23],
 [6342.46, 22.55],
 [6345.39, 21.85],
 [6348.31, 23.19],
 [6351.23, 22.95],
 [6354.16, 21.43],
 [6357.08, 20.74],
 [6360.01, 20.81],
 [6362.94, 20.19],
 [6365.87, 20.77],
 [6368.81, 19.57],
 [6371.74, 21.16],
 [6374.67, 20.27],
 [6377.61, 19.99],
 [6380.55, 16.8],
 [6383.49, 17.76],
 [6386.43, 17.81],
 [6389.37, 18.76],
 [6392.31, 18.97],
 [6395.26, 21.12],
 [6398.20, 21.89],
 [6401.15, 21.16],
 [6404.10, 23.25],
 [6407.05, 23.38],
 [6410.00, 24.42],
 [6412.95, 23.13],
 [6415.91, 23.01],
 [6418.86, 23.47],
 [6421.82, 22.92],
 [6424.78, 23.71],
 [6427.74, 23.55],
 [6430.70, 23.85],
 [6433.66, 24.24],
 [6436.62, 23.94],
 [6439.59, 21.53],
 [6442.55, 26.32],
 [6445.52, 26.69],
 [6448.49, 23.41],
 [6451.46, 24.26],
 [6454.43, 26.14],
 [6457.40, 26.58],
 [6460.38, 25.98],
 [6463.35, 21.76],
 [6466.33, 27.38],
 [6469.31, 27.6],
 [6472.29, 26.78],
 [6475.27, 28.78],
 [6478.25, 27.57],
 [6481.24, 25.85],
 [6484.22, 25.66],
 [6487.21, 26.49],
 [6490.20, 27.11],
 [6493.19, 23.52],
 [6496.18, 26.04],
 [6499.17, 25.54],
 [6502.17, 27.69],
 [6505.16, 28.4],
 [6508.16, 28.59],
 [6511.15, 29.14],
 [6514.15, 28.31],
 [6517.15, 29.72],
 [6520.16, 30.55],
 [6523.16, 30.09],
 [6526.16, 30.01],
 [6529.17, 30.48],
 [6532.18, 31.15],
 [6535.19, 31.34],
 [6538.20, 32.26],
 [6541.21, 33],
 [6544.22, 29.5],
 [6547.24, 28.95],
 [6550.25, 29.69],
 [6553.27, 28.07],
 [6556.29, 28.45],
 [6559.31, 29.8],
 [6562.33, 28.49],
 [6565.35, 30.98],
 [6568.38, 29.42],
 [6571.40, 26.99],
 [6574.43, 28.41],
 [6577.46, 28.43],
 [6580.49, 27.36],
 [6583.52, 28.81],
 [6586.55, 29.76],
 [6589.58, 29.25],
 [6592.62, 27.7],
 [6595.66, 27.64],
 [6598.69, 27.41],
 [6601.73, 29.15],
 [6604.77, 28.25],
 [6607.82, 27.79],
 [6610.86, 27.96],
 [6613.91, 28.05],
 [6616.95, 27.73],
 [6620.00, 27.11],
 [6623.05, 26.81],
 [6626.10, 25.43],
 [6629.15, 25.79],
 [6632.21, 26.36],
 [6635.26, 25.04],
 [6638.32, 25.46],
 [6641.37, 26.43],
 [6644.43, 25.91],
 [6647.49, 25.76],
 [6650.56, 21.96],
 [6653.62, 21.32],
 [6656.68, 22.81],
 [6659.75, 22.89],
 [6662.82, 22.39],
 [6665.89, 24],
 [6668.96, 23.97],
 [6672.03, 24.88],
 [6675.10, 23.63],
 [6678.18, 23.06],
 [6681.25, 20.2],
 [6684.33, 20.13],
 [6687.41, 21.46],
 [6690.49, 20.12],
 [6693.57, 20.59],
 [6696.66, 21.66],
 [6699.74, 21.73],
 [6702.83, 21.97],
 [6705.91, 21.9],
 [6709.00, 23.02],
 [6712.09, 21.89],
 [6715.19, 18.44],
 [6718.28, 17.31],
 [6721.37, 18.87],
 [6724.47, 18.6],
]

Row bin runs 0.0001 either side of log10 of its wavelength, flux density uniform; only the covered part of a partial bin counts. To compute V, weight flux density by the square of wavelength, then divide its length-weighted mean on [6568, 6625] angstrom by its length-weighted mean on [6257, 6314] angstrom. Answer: 1.9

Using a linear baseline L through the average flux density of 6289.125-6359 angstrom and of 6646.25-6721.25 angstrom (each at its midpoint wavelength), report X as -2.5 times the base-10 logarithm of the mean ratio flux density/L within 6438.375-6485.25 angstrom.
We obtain -0.24 mag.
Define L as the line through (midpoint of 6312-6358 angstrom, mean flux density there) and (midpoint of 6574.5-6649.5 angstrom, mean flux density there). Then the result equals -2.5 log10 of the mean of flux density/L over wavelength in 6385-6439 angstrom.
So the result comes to 0.03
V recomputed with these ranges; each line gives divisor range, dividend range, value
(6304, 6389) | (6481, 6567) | 1.50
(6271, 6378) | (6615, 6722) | 1.33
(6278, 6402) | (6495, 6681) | 1.51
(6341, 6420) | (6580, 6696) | 1.29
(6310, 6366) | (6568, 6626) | 1.44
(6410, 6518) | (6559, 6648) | 1.12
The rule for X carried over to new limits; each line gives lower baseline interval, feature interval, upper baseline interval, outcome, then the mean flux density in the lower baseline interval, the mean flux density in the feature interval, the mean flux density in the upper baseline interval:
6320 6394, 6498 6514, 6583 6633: -0.13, 20.5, 28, 27.7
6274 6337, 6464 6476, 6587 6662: -0.21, 18.1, 27.1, 26.3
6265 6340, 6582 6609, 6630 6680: -0.23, 17.8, 28.4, 24.1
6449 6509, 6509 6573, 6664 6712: -0.19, 26.3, 29.8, 22.1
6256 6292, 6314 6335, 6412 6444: -0.16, 14.7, 20.5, 23.6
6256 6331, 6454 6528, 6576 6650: -0.17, 16.9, 27.3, 27.2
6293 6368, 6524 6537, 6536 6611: -0.12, 20.2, 30.7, 29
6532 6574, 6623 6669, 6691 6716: 0.01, 29.8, 24.5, 21.4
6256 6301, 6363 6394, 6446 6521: 0.08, 15.1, 19.2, 26.7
